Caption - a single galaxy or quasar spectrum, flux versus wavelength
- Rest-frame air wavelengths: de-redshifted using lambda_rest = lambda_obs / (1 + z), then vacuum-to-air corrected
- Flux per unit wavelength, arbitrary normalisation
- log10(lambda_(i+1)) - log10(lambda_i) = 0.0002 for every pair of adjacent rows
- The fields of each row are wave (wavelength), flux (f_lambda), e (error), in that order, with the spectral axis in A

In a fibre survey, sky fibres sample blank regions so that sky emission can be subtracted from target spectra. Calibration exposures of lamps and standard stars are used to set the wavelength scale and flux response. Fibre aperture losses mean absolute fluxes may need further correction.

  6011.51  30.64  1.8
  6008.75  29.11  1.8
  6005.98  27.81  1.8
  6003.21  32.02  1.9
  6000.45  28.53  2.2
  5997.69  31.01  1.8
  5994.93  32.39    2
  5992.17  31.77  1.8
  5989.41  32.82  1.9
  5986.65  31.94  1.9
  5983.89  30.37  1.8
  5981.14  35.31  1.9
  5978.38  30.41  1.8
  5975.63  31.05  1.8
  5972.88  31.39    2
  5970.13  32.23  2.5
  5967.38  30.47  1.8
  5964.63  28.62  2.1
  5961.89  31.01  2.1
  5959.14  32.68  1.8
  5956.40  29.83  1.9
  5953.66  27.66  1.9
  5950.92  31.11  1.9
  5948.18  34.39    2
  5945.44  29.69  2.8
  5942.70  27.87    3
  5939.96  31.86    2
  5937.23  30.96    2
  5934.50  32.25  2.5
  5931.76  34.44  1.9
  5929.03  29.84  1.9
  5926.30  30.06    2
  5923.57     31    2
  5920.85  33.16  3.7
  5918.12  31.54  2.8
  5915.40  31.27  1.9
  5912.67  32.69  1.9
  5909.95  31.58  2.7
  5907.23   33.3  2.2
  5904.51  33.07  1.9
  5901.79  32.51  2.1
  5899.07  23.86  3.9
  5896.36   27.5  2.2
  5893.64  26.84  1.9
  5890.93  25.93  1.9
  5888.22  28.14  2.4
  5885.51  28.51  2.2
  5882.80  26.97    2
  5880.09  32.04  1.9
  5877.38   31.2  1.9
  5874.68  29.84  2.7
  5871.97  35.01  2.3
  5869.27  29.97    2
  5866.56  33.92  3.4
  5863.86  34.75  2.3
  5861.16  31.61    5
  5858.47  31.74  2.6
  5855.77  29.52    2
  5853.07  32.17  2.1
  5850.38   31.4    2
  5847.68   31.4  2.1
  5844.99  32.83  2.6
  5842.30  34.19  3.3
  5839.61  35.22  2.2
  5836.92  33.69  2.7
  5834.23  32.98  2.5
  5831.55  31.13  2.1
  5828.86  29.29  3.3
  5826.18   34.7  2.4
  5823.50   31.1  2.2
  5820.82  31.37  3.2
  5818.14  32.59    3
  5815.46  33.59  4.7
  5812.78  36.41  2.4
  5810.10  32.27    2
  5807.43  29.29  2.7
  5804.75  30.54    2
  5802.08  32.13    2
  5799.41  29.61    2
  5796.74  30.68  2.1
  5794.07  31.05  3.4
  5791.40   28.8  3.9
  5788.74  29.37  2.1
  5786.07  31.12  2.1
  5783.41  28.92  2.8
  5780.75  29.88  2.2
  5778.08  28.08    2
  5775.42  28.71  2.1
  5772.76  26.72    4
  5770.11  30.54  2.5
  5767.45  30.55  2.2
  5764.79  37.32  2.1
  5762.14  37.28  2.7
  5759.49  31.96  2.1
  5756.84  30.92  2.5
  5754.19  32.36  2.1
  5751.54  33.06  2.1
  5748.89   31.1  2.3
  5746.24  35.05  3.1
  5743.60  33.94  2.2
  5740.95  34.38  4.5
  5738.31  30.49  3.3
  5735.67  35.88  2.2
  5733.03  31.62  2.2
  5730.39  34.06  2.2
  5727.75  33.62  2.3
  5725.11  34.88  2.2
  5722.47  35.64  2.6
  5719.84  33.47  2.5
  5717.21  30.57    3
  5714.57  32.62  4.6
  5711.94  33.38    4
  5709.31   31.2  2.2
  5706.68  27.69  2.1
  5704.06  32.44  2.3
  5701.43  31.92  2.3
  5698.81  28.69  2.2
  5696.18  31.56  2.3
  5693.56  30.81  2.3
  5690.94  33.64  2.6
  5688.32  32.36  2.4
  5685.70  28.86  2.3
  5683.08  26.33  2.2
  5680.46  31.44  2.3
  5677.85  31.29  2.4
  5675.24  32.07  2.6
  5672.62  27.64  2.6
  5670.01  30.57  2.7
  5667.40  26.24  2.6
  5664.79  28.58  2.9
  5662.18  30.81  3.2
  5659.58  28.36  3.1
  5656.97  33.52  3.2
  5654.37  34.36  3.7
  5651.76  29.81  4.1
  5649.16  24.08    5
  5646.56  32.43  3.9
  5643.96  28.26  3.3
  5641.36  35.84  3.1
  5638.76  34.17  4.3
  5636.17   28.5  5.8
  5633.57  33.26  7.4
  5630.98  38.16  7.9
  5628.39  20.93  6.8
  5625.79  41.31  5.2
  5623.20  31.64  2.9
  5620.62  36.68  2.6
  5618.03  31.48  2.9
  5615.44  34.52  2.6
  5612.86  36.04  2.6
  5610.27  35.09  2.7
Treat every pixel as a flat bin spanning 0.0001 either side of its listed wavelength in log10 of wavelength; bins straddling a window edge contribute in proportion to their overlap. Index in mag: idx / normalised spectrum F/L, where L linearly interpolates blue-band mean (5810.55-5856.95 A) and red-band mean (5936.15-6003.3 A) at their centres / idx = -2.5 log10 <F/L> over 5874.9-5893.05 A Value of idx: 0.12 mag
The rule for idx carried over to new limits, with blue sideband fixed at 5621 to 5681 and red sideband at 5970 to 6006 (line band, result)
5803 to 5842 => -0.041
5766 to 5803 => 0.054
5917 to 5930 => 0.008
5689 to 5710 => 0.004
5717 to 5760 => -0.068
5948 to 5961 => 0.021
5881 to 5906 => 0.114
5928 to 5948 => 0.007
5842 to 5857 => -0.016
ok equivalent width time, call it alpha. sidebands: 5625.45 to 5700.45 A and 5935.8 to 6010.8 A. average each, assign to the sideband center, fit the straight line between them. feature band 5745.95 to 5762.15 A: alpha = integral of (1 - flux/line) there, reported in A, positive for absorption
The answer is -0.99 A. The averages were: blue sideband 30.7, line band 32.6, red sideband 30.9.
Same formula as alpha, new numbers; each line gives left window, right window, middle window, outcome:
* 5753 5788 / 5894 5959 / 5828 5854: -1.3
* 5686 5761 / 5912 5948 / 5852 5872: -0.3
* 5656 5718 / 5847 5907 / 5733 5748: -1.6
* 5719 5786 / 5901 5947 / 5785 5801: 1.0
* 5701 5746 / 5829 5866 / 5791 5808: 1.1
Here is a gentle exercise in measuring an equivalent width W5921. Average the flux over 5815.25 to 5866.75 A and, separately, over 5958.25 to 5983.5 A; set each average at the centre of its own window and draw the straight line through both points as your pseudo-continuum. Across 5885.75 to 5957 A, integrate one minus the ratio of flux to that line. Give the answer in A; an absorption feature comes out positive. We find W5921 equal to 2.97 A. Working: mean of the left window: 32.4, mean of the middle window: 30.5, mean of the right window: 31.4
